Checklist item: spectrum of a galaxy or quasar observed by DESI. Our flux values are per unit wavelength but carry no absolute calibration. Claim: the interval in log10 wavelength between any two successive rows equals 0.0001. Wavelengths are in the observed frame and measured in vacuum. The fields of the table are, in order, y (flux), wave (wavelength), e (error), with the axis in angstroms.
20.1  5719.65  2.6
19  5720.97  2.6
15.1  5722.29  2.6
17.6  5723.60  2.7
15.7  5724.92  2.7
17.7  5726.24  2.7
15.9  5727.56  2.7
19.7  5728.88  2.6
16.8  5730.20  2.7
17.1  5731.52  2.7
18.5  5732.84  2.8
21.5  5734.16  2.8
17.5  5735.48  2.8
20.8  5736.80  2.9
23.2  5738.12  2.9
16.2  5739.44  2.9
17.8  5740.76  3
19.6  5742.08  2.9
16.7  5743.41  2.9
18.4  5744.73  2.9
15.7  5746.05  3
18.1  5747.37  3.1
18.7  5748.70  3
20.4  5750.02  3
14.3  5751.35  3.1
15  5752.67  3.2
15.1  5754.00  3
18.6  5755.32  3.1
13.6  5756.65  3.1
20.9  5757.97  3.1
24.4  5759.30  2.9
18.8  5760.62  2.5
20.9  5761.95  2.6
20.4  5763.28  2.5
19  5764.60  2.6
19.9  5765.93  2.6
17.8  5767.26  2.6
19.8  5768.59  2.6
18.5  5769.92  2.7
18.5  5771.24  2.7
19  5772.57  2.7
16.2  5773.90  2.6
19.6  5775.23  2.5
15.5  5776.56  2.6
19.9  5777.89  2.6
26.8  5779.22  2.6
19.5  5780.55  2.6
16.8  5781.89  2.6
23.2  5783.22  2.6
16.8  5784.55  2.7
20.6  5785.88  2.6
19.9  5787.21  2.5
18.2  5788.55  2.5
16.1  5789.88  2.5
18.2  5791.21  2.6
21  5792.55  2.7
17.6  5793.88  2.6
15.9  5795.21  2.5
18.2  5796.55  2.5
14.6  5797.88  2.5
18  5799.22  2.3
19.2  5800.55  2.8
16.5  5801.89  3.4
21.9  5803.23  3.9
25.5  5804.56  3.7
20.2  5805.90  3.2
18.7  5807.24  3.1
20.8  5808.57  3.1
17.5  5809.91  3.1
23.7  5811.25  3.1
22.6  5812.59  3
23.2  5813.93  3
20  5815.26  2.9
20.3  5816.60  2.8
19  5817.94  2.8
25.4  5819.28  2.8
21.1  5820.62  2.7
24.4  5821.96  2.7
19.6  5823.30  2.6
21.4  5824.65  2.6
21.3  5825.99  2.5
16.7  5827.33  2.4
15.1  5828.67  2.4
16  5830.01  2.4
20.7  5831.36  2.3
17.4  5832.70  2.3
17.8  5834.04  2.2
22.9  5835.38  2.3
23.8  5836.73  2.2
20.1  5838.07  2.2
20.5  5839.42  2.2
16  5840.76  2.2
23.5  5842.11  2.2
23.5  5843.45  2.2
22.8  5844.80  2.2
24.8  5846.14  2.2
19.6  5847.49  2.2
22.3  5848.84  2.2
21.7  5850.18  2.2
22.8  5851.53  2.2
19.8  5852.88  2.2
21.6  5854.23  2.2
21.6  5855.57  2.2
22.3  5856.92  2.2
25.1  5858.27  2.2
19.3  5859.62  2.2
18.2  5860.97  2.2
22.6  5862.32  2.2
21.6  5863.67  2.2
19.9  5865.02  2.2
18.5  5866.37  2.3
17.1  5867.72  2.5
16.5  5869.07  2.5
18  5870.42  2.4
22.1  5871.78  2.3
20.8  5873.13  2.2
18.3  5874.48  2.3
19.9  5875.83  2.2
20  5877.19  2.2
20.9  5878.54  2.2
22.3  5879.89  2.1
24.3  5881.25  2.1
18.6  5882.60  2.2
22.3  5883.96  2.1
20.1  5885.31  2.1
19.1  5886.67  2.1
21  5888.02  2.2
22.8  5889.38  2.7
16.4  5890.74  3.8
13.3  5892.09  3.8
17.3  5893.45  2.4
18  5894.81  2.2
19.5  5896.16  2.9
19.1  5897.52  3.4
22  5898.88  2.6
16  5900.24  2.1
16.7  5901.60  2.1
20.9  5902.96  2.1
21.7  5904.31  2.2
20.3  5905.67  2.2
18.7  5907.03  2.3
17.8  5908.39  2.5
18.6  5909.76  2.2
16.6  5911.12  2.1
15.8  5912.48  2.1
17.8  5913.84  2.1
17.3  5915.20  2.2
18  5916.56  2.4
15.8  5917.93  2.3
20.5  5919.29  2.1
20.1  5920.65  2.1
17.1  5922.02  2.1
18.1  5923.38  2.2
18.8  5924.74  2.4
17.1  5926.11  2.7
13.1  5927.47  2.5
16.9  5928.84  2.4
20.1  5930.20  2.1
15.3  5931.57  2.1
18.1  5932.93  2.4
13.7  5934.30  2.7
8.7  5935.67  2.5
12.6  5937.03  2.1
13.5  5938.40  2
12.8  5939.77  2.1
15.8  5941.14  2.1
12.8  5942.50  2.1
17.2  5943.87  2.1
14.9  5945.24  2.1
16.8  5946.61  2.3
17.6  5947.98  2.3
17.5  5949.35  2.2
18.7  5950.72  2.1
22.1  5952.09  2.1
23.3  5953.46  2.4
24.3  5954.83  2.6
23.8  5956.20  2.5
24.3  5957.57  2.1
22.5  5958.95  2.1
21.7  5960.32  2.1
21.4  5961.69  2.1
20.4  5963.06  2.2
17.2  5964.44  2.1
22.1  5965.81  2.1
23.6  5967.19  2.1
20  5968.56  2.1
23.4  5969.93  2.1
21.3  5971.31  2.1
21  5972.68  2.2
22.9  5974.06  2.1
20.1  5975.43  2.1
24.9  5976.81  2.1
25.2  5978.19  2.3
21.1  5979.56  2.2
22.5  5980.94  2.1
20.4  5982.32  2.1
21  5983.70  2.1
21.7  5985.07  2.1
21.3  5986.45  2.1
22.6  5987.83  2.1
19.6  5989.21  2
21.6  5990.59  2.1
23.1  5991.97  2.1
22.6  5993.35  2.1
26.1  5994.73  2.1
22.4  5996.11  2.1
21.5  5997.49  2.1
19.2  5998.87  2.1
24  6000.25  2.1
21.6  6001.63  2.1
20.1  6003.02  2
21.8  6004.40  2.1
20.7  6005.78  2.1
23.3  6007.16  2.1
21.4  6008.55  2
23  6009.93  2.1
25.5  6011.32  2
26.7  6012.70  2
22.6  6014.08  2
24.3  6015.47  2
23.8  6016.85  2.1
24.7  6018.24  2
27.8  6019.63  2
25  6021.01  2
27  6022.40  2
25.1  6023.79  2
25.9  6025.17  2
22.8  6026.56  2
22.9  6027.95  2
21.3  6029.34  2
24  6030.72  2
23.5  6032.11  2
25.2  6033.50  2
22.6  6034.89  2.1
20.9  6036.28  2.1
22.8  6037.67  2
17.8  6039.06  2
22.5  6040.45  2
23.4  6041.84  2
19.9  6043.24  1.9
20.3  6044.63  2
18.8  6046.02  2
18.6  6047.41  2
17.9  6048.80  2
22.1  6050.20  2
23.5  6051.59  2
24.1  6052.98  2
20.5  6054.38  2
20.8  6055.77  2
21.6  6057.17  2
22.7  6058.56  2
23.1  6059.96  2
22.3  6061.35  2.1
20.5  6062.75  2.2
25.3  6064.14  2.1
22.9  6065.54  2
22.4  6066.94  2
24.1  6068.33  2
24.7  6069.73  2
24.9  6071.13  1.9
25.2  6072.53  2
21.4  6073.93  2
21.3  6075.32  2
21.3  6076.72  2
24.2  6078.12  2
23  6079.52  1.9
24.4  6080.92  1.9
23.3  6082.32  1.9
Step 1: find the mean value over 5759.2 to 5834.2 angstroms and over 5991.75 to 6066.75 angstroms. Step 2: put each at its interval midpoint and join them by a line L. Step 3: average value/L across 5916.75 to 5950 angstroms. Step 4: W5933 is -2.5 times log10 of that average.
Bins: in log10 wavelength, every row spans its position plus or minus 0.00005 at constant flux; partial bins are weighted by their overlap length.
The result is 0.31 mag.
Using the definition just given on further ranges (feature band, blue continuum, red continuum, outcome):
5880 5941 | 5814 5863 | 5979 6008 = 0.196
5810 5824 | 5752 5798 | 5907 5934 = -0.181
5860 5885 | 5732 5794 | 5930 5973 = -0.077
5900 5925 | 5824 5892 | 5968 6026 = 0.169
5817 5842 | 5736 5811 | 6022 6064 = -0.028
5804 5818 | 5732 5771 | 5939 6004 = -0.101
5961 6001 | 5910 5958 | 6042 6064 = -0.160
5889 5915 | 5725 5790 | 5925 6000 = 0.064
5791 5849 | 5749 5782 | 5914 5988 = -0.073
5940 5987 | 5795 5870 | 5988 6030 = 0.094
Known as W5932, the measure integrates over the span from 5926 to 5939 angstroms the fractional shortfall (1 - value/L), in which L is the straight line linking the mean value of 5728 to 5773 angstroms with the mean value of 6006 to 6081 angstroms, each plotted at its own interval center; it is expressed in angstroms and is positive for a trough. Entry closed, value 3.9 angstroms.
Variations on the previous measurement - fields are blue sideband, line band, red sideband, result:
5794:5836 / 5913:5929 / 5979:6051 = 2.8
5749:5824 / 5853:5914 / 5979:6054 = 3.3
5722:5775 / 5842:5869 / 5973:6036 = -1.4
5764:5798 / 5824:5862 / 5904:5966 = -4.6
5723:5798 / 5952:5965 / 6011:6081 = -0.4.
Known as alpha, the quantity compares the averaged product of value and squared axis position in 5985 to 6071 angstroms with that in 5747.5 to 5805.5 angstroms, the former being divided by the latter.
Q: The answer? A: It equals 1.31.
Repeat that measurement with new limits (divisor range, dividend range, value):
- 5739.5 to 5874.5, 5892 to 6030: 1.09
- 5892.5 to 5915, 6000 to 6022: 1.32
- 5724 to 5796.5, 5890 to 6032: 1.17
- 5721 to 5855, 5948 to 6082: 1.25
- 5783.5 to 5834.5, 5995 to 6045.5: 1.26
